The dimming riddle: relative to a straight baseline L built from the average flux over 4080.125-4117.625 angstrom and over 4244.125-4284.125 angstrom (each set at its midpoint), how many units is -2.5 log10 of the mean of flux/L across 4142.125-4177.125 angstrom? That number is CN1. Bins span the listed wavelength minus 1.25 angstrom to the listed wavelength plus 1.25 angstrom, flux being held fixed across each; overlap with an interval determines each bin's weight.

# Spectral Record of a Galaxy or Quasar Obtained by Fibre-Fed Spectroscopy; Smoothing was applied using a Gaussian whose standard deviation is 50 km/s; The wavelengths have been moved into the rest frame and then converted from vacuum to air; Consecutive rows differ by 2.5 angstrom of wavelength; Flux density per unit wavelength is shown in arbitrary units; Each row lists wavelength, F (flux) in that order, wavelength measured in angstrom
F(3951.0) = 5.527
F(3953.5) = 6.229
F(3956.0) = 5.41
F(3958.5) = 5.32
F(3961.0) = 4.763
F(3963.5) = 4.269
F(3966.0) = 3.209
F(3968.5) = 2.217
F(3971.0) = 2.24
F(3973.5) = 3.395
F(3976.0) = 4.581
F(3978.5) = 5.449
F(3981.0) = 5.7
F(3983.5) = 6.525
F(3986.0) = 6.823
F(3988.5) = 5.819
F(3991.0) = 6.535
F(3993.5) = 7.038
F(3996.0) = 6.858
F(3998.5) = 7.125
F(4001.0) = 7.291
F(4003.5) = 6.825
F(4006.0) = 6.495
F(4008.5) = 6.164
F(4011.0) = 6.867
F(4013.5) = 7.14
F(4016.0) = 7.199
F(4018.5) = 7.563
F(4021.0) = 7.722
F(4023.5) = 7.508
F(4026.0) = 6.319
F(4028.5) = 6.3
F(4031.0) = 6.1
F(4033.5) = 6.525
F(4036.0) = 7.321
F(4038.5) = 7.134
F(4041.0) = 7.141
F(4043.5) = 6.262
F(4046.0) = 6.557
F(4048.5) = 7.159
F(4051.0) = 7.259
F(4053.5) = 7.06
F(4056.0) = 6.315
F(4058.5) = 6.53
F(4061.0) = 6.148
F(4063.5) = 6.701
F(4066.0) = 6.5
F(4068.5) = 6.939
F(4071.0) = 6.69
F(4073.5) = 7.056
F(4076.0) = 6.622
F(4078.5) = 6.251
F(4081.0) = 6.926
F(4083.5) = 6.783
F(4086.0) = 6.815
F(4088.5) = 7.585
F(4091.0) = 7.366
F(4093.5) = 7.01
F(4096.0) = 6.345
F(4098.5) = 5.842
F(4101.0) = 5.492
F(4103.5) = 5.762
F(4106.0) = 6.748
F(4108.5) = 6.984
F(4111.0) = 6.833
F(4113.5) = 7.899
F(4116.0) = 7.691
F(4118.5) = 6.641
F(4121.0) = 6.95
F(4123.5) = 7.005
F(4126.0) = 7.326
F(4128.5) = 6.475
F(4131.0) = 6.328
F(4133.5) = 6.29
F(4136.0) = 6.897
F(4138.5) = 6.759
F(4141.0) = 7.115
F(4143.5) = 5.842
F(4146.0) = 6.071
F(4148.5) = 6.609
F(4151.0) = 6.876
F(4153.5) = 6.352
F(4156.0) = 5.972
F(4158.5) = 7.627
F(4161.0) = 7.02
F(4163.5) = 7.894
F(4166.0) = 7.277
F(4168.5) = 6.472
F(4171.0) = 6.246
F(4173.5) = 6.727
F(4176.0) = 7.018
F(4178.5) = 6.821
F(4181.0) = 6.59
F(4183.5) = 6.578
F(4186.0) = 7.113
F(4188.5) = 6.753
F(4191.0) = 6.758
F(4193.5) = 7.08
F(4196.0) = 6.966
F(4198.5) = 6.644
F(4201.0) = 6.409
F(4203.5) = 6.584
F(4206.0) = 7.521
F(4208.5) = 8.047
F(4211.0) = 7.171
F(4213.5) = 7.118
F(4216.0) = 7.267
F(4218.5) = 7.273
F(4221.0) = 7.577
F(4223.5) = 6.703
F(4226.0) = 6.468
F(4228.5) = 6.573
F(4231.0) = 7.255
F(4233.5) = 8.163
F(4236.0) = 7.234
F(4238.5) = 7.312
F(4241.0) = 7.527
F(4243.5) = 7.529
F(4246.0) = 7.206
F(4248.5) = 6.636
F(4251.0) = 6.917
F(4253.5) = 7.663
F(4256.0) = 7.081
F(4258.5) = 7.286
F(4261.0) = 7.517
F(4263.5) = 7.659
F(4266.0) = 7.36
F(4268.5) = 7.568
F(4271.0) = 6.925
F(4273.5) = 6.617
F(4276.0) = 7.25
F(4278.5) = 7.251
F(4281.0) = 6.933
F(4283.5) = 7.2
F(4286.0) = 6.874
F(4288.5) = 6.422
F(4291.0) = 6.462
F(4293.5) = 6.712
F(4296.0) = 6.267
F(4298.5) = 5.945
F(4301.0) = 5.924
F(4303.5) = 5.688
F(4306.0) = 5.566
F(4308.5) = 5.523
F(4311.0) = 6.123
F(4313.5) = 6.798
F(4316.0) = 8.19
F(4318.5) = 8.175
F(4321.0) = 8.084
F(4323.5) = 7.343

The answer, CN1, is 0.04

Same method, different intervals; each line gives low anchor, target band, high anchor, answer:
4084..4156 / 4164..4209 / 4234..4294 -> 0.01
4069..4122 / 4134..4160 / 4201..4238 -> 0.05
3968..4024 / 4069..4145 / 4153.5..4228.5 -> -0.02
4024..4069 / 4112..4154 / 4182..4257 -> 0.02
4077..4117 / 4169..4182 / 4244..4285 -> 0.05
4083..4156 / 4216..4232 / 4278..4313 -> -0.08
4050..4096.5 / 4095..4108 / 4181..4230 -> 0.12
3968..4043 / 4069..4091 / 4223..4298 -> -0.06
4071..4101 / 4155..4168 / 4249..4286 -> -0.03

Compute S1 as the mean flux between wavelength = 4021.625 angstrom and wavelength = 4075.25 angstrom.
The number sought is 6.75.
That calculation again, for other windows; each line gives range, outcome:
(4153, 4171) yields 6.92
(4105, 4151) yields 6.81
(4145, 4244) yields 6.98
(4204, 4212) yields 7.5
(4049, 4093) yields 6.81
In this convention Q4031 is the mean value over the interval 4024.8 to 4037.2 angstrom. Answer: 6.51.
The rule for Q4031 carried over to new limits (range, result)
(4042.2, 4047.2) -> 6.42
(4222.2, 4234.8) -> 7.04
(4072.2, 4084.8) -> 6.73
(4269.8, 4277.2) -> 6.93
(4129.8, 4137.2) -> 6.5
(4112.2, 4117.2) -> 7.79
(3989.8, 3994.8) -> 6.79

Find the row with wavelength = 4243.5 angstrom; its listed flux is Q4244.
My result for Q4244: 7.529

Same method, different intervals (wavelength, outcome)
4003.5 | 6.825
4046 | 6.557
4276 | 7.25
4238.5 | 7.312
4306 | 5.566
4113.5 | 7.899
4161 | 7.02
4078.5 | 6.251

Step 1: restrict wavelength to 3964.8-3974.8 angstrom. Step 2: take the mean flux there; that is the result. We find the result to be 2.77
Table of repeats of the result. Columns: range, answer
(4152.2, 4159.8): 6.65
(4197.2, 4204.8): 6.55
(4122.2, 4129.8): 6.93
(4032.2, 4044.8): 6.87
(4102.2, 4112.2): 6.58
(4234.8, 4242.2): 7.36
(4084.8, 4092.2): 7.26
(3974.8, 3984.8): 5.57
